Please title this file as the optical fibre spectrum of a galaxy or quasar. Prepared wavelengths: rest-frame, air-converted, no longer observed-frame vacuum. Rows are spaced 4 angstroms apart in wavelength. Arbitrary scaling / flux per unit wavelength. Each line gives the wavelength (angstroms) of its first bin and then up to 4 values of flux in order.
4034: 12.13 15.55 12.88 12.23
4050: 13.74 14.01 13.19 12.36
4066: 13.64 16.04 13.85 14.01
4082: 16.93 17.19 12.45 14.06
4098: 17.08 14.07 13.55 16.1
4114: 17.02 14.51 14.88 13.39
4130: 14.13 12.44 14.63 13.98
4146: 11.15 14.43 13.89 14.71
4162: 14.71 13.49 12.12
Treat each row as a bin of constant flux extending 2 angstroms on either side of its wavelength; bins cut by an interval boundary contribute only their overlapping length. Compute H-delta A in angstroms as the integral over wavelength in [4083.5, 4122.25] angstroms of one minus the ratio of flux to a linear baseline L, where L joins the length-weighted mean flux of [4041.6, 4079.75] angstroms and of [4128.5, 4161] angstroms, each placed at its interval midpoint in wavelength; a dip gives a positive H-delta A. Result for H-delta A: -4.2 angstroms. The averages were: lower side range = 13.6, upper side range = 13.7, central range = 15.1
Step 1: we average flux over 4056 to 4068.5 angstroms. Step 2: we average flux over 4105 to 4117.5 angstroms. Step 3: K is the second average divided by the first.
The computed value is 1.18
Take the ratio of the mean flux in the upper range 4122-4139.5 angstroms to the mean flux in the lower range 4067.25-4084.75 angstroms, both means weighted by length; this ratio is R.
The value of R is 0.9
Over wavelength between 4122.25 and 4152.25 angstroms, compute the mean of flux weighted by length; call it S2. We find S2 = 13.5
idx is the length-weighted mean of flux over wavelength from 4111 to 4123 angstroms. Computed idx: 15.6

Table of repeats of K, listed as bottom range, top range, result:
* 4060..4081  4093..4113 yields 1.07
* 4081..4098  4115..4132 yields 0.94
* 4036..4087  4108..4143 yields 1.03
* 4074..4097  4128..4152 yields 0.90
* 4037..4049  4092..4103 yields 1.13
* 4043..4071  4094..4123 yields 1.13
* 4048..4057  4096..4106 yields 1.10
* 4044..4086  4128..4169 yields 0.97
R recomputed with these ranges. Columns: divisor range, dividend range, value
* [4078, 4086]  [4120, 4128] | 0.87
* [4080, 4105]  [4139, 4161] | 0.90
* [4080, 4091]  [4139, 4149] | 0.82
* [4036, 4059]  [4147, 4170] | 1.02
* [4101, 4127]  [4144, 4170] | 0.92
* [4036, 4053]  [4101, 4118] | 1.11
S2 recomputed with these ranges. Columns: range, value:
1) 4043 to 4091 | 14.1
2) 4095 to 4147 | 14.4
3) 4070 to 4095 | 14.9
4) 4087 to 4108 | 14.4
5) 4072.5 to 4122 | 15.1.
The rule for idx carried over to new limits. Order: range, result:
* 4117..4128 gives 14.2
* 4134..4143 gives 13.9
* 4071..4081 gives 14.4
